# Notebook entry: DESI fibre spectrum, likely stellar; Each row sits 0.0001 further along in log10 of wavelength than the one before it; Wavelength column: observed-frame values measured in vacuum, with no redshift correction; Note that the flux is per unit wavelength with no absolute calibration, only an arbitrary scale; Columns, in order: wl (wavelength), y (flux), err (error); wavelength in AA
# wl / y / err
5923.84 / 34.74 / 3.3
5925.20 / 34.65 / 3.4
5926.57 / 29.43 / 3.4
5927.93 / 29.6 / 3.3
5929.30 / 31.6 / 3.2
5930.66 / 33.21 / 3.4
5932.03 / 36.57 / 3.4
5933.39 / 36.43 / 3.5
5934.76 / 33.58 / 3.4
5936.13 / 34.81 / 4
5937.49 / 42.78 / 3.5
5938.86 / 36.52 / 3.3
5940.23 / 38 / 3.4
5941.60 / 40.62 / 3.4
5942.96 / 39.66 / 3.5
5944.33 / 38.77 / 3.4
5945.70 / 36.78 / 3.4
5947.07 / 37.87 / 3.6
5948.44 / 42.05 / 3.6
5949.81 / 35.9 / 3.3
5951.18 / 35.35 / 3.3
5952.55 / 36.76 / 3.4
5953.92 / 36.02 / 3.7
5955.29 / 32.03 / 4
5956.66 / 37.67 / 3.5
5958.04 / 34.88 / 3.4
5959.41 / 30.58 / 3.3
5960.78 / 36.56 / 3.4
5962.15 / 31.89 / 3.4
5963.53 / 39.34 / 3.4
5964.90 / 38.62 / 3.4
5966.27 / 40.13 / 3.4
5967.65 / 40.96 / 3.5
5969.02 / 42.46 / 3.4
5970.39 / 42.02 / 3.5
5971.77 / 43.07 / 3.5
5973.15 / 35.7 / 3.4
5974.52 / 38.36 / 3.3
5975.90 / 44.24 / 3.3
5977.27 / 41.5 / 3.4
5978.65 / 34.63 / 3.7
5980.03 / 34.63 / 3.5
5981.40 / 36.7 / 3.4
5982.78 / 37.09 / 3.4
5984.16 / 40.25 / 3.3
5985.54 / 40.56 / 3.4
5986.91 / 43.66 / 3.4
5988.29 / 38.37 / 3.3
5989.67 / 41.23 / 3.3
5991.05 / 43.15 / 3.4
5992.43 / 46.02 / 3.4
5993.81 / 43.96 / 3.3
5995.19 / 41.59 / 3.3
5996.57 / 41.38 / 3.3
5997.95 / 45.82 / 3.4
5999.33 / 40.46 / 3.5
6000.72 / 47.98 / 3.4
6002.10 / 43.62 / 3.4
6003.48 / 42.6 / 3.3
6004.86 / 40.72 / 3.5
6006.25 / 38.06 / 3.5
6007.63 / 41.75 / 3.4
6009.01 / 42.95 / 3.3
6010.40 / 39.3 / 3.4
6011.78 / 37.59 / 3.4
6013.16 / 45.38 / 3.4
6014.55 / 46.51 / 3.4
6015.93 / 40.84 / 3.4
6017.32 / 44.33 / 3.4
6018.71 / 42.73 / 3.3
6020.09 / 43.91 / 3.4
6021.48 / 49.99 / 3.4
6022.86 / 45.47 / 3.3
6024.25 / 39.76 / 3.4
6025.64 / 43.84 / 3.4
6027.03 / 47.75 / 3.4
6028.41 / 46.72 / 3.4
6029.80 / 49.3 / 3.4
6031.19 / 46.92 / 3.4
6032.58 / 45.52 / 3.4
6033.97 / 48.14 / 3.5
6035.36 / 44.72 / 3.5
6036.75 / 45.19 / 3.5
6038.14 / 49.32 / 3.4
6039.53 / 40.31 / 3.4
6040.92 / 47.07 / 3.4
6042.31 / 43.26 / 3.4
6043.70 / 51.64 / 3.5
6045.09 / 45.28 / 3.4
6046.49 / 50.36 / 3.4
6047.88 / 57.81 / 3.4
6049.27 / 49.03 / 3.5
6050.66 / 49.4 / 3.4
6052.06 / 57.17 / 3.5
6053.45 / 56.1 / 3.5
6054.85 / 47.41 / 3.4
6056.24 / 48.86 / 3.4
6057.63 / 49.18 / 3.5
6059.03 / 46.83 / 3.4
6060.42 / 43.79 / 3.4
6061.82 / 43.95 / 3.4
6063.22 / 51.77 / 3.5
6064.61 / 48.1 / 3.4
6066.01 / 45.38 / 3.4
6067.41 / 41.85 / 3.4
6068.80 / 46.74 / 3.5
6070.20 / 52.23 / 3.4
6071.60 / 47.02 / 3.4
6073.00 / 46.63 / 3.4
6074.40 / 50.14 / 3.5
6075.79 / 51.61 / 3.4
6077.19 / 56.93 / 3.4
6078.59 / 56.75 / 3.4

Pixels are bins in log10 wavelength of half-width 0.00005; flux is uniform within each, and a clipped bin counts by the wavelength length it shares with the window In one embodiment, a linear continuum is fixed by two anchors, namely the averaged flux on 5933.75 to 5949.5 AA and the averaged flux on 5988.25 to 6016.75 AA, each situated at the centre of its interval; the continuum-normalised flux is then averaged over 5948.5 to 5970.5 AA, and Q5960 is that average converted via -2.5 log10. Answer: 0.07 mag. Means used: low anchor 38.2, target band 37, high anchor 42.4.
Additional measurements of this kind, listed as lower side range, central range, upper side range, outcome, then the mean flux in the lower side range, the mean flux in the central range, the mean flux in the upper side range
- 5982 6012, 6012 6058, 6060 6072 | -0.061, 41.8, 47.1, 46.8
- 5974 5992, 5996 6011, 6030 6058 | 0.011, 39.7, 42.2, 48.6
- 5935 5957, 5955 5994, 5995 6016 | 0.024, 37.5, 39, 42.3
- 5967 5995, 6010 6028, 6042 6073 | 0.020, 40.5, 43.8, 48.8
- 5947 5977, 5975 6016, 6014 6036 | 0.012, 37.9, 41.4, 45.4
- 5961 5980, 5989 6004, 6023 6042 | -0.039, 39.2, 43.4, 45.7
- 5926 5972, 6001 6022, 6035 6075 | 0.020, 36.8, 42.7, 48.2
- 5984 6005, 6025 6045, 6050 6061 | 0.025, 42.7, 46.4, 49.9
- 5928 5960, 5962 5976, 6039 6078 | -0.020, 36.3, 39.8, 48.8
